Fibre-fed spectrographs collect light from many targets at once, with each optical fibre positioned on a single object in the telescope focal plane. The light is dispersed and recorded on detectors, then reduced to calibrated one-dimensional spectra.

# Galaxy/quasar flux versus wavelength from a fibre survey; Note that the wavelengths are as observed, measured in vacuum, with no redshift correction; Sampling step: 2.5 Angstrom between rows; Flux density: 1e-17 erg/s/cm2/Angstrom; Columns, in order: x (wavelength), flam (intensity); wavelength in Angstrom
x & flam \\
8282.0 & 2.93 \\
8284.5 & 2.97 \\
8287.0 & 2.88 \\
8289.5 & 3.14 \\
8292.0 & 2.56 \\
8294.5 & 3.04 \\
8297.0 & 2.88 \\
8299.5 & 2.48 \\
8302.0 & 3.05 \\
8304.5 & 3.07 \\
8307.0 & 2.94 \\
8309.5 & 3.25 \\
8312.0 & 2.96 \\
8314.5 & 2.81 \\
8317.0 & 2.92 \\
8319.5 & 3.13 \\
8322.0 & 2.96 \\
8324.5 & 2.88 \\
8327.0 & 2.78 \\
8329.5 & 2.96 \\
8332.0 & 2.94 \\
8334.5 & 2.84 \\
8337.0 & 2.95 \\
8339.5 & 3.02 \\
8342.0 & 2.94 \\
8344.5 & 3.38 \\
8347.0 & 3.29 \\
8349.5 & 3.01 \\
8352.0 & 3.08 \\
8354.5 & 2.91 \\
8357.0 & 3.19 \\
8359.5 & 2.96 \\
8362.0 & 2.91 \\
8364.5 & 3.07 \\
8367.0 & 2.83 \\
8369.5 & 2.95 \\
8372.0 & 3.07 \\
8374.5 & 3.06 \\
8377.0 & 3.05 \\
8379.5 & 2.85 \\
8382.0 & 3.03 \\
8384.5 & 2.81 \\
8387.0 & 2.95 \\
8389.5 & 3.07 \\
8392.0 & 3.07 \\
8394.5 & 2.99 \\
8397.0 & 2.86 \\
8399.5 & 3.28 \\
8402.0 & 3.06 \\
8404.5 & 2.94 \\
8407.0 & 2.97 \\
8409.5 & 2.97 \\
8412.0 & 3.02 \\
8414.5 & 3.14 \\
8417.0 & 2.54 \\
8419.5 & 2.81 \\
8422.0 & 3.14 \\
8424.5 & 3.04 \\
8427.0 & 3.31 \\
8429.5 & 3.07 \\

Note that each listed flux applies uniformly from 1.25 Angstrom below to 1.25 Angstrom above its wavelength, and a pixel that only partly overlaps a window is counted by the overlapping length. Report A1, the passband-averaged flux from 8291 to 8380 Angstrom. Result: 2.97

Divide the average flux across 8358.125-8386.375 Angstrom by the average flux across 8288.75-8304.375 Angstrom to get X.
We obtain 1.03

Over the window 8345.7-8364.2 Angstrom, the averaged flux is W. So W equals 3.05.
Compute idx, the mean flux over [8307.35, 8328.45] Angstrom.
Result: 2.96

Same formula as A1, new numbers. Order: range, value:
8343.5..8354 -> 3.17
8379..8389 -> 2.93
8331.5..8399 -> 3.01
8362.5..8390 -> 2.97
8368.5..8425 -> 2.99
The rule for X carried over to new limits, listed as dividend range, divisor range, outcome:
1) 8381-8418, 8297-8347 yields 1.01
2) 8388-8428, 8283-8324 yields 1.02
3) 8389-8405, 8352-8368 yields 1.02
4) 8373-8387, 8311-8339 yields 1.01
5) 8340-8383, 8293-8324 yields 1.03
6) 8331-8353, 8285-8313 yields 1.04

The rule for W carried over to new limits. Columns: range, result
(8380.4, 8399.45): 2.99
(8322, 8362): 3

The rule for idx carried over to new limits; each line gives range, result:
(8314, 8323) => 2.97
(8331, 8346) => 3.02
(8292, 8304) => 2.84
